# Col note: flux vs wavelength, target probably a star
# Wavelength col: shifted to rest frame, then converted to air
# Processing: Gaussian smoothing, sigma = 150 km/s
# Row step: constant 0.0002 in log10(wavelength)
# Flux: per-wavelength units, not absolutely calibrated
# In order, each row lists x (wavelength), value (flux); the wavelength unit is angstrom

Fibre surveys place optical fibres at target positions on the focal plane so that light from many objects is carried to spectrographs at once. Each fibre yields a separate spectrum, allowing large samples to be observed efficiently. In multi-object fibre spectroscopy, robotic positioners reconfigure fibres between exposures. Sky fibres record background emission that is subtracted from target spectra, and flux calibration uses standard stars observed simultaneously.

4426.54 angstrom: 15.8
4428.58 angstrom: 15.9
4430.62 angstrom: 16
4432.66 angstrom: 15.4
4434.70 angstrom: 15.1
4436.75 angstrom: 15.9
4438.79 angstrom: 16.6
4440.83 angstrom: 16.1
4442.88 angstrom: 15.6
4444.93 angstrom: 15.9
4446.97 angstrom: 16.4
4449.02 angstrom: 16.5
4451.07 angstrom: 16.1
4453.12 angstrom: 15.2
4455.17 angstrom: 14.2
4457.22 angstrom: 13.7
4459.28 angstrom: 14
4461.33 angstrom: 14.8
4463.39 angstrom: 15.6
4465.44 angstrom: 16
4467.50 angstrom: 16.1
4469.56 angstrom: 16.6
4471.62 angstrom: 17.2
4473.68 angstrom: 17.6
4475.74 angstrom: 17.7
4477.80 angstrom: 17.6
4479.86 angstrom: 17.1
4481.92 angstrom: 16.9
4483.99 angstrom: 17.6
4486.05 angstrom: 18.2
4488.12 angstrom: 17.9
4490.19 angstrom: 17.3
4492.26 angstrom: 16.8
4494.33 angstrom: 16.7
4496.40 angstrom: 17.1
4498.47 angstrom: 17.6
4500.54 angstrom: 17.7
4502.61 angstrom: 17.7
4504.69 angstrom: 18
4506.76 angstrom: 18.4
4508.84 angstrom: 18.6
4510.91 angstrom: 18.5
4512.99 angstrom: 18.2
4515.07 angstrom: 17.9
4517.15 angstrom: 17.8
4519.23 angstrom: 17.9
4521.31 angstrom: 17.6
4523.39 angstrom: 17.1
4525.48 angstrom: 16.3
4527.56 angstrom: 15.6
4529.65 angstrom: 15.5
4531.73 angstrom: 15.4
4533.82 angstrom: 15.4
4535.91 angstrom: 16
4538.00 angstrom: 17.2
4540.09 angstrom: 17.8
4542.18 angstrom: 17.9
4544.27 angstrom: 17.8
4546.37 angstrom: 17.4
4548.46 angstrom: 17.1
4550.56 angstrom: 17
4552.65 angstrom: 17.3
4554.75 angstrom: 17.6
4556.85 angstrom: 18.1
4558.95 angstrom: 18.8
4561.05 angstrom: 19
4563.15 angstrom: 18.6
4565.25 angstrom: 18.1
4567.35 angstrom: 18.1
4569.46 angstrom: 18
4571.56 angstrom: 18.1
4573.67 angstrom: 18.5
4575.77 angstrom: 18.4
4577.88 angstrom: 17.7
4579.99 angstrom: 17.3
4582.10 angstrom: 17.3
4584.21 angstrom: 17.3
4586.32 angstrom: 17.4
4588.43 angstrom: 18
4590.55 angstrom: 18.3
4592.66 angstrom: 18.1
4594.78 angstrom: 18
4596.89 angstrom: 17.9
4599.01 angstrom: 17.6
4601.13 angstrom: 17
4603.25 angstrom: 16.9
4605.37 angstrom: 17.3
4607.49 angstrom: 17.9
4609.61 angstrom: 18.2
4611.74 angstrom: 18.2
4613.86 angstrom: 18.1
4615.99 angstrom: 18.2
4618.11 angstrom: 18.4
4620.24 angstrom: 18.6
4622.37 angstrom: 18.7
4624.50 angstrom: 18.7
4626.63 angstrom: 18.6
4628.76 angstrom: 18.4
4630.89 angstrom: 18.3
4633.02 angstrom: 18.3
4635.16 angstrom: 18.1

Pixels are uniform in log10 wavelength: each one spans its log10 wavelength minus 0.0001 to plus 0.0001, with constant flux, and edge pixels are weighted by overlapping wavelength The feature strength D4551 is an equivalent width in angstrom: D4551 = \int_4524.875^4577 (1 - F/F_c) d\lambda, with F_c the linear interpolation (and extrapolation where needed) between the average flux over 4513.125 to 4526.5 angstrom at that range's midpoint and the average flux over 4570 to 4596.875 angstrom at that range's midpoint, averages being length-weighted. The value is 0.8 angstrom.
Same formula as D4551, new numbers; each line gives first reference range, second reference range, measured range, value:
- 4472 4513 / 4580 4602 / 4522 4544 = 1.46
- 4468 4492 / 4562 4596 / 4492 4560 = 1.20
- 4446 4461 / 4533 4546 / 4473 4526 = -4.80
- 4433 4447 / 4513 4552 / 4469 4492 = -1.50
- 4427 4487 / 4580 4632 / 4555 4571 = -0.83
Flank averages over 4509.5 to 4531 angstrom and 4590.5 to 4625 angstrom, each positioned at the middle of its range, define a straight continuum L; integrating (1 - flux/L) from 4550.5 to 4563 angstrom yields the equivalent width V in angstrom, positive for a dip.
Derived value -0.4 angstrom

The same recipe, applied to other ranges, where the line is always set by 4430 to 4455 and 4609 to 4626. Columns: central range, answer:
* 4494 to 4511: -1.1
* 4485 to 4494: -0.5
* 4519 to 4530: 0.2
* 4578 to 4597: 0.2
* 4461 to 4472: 0.1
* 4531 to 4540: 0.5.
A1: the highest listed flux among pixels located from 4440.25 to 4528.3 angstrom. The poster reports 18.6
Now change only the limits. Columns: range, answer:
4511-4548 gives 18.2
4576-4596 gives 18.3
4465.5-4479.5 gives 17.7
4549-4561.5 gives 19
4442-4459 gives 16.5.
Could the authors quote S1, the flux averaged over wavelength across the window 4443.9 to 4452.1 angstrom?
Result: 16.2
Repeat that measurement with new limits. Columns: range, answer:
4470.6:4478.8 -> 17.5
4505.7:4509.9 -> 18.5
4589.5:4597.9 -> 18.1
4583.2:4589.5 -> 17.6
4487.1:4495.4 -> 17.2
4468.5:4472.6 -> 16.9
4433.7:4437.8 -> 15.5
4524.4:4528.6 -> 16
